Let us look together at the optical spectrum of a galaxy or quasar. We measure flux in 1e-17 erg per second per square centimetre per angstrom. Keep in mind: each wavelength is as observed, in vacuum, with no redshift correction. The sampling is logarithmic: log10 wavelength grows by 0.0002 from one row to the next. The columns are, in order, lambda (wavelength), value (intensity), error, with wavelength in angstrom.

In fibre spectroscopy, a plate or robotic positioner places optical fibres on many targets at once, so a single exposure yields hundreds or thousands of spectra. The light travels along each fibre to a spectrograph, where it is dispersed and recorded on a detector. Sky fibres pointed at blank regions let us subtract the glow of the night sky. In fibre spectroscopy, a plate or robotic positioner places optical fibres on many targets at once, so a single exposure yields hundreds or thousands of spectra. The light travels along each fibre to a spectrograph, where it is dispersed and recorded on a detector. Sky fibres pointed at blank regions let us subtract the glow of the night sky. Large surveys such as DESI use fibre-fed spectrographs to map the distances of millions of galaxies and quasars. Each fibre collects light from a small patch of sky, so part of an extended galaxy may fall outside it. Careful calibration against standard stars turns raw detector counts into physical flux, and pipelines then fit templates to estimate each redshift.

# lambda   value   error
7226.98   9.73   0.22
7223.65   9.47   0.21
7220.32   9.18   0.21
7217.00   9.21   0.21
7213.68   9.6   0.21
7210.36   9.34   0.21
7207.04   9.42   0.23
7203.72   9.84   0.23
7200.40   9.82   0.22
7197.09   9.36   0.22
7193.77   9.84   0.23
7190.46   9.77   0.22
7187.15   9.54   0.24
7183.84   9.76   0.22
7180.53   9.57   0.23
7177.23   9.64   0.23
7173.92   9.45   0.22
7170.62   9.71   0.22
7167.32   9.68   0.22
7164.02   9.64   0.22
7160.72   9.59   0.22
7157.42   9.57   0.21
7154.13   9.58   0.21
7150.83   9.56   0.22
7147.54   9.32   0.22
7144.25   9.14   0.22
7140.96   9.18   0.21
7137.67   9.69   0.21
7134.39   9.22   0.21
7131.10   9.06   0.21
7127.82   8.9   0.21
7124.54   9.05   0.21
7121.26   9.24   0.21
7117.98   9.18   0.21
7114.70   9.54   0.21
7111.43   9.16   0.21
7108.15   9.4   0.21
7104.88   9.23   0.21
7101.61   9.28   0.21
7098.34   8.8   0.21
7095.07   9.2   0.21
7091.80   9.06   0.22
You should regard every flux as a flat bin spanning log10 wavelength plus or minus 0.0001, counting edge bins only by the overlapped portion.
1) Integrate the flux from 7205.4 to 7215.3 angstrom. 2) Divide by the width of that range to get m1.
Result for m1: 9.45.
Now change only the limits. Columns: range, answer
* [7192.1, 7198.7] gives 9.6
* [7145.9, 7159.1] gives 9.51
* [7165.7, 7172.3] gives 9.7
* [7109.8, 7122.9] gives 9.28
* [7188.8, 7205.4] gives 9.72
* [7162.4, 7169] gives 9.66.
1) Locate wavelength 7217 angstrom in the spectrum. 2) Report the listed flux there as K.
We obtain 9.21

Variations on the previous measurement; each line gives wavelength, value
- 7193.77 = 9.84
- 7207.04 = 9.42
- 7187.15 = 9.54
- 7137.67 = 9.69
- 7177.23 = 9.64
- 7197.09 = 9.36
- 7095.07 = 9.2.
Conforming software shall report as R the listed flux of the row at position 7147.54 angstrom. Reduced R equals 9.32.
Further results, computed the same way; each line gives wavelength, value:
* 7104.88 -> 9.23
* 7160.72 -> 9.59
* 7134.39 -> 9.22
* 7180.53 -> 9.57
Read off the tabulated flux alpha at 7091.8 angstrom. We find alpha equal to 9.06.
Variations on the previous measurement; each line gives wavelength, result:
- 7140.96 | 9.18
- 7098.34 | 8.8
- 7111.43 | 9.16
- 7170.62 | 9.71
